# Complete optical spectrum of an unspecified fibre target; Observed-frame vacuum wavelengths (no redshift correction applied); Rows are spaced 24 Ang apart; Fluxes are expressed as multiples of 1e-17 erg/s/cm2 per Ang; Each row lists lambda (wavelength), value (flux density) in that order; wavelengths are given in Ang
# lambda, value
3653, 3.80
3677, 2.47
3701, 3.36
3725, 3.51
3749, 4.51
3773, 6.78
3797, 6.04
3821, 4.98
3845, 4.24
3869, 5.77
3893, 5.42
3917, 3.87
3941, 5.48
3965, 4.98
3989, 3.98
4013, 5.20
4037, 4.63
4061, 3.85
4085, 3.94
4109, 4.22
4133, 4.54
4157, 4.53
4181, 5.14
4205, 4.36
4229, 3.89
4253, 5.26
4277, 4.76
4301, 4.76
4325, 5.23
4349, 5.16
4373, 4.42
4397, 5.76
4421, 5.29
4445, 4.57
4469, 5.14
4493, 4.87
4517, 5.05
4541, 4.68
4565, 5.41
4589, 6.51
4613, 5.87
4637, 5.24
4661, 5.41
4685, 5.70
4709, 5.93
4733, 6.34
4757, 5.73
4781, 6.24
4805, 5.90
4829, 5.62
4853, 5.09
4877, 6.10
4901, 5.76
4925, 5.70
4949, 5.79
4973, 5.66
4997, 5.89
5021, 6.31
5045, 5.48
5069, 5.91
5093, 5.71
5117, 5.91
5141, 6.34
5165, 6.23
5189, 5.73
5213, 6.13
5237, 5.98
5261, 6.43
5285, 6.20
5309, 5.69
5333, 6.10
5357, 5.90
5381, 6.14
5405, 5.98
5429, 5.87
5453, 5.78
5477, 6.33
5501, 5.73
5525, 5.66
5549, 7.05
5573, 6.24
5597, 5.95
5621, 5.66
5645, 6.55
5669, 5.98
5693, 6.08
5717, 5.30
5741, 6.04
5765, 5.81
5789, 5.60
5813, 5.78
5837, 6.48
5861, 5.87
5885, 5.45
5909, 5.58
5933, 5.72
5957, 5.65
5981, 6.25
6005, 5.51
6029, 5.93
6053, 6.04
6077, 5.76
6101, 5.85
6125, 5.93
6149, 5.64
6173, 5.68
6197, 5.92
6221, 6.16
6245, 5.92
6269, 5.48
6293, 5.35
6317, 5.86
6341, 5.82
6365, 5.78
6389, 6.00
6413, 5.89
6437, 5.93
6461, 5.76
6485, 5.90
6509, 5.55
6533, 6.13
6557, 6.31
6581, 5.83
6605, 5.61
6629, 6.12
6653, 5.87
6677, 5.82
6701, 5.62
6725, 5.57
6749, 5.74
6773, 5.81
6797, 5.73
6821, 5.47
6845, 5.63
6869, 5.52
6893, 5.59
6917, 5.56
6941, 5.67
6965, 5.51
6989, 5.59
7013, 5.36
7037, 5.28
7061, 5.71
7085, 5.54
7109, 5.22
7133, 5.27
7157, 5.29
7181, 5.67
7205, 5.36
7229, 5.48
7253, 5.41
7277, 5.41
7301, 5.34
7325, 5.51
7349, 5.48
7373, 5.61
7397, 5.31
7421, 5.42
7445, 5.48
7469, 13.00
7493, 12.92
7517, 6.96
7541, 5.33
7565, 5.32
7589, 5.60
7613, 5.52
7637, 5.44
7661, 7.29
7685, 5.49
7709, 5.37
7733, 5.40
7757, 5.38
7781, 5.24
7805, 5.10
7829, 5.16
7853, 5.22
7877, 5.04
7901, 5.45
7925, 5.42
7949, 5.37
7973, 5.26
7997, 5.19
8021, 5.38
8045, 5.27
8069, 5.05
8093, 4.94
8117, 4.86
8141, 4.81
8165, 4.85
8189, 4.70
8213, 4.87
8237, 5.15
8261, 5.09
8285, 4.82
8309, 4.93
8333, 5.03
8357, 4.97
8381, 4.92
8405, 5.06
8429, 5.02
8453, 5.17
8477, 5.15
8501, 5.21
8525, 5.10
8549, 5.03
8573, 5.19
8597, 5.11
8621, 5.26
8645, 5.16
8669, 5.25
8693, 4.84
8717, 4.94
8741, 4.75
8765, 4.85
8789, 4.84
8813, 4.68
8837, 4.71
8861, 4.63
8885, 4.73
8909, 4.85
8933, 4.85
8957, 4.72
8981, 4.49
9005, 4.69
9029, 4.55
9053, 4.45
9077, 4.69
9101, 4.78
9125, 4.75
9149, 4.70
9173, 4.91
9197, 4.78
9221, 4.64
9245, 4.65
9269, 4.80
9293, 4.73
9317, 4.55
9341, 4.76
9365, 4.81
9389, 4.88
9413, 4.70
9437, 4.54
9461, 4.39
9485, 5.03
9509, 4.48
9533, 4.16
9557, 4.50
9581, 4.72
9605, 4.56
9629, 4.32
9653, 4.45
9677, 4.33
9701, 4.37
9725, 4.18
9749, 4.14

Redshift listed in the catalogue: 0.14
